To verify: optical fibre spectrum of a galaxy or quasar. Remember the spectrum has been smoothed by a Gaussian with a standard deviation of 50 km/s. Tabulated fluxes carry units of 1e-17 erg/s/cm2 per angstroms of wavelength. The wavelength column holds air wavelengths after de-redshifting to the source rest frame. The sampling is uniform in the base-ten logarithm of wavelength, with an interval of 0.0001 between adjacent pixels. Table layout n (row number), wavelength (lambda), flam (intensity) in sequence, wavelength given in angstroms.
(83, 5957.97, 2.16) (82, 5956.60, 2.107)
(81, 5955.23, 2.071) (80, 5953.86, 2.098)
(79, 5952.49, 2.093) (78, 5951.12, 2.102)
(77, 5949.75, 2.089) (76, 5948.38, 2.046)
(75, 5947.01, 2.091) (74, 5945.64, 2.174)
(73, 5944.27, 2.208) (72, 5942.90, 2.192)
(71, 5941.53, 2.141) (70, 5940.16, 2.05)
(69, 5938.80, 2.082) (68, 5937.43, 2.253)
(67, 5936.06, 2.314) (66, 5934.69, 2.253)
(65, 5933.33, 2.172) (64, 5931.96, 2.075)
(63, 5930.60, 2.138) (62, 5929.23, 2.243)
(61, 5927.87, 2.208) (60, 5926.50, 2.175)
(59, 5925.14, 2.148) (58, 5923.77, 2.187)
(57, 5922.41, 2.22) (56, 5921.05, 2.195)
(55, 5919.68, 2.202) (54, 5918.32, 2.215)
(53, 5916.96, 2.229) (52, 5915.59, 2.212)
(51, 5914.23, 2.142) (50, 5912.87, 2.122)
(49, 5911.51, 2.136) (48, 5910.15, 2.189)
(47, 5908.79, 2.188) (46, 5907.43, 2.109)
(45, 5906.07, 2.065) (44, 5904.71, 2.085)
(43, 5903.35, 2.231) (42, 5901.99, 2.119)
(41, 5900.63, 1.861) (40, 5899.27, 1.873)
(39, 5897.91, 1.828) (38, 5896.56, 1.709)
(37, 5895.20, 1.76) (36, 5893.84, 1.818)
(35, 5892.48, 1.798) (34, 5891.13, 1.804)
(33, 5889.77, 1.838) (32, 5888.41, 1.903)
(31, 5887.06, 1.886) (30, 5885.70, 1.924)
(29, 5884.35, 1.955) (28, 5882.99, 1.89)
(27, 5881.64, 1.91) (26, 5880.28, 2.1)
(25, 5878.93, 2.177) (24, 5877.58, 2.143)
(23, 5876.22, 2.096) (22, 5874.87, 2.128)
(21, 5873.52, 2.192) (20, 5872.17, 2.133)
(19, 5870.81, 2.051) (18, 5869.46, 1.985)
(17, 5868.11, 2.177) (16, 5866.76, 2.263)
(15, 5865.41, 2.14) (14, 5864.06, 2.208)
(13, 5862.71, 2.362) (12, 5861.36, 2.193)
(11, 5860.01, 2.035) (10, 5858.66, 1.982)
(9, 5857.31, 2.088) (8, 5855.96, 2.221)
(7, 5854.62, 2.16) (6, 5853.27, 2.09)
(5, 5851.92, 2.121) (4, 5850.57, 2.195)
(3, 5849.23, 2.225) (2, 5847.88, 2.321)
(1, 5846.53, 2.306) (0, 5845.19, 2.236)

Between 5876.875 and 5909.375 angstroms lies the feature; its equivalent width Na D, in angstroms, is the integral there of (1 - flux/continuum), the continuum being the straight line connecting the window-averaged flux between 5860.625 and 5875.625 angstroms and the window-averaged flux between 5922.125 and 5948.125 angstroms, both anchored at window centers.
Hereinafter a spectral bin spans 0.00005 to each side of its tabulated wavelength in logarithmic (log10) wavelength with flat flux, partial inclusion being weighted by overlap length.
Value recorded 3.2 angstroms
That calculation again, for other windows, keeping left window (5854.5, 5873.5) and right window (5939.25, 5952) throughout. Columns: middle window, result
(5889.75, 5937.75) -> 0.91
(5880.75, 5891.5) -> 1.22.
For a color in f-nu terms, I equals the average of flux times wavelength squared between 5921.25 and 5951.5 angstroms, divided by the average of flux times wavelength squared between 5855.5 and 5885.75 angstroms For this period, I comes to 1.1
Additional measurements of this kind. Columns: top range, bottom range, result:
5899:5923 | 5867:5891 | 1.07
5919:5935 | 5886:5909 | 1.14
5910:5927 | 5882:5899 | 1.19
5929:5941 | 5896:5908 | 1.10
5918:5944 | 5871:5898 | 1.13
